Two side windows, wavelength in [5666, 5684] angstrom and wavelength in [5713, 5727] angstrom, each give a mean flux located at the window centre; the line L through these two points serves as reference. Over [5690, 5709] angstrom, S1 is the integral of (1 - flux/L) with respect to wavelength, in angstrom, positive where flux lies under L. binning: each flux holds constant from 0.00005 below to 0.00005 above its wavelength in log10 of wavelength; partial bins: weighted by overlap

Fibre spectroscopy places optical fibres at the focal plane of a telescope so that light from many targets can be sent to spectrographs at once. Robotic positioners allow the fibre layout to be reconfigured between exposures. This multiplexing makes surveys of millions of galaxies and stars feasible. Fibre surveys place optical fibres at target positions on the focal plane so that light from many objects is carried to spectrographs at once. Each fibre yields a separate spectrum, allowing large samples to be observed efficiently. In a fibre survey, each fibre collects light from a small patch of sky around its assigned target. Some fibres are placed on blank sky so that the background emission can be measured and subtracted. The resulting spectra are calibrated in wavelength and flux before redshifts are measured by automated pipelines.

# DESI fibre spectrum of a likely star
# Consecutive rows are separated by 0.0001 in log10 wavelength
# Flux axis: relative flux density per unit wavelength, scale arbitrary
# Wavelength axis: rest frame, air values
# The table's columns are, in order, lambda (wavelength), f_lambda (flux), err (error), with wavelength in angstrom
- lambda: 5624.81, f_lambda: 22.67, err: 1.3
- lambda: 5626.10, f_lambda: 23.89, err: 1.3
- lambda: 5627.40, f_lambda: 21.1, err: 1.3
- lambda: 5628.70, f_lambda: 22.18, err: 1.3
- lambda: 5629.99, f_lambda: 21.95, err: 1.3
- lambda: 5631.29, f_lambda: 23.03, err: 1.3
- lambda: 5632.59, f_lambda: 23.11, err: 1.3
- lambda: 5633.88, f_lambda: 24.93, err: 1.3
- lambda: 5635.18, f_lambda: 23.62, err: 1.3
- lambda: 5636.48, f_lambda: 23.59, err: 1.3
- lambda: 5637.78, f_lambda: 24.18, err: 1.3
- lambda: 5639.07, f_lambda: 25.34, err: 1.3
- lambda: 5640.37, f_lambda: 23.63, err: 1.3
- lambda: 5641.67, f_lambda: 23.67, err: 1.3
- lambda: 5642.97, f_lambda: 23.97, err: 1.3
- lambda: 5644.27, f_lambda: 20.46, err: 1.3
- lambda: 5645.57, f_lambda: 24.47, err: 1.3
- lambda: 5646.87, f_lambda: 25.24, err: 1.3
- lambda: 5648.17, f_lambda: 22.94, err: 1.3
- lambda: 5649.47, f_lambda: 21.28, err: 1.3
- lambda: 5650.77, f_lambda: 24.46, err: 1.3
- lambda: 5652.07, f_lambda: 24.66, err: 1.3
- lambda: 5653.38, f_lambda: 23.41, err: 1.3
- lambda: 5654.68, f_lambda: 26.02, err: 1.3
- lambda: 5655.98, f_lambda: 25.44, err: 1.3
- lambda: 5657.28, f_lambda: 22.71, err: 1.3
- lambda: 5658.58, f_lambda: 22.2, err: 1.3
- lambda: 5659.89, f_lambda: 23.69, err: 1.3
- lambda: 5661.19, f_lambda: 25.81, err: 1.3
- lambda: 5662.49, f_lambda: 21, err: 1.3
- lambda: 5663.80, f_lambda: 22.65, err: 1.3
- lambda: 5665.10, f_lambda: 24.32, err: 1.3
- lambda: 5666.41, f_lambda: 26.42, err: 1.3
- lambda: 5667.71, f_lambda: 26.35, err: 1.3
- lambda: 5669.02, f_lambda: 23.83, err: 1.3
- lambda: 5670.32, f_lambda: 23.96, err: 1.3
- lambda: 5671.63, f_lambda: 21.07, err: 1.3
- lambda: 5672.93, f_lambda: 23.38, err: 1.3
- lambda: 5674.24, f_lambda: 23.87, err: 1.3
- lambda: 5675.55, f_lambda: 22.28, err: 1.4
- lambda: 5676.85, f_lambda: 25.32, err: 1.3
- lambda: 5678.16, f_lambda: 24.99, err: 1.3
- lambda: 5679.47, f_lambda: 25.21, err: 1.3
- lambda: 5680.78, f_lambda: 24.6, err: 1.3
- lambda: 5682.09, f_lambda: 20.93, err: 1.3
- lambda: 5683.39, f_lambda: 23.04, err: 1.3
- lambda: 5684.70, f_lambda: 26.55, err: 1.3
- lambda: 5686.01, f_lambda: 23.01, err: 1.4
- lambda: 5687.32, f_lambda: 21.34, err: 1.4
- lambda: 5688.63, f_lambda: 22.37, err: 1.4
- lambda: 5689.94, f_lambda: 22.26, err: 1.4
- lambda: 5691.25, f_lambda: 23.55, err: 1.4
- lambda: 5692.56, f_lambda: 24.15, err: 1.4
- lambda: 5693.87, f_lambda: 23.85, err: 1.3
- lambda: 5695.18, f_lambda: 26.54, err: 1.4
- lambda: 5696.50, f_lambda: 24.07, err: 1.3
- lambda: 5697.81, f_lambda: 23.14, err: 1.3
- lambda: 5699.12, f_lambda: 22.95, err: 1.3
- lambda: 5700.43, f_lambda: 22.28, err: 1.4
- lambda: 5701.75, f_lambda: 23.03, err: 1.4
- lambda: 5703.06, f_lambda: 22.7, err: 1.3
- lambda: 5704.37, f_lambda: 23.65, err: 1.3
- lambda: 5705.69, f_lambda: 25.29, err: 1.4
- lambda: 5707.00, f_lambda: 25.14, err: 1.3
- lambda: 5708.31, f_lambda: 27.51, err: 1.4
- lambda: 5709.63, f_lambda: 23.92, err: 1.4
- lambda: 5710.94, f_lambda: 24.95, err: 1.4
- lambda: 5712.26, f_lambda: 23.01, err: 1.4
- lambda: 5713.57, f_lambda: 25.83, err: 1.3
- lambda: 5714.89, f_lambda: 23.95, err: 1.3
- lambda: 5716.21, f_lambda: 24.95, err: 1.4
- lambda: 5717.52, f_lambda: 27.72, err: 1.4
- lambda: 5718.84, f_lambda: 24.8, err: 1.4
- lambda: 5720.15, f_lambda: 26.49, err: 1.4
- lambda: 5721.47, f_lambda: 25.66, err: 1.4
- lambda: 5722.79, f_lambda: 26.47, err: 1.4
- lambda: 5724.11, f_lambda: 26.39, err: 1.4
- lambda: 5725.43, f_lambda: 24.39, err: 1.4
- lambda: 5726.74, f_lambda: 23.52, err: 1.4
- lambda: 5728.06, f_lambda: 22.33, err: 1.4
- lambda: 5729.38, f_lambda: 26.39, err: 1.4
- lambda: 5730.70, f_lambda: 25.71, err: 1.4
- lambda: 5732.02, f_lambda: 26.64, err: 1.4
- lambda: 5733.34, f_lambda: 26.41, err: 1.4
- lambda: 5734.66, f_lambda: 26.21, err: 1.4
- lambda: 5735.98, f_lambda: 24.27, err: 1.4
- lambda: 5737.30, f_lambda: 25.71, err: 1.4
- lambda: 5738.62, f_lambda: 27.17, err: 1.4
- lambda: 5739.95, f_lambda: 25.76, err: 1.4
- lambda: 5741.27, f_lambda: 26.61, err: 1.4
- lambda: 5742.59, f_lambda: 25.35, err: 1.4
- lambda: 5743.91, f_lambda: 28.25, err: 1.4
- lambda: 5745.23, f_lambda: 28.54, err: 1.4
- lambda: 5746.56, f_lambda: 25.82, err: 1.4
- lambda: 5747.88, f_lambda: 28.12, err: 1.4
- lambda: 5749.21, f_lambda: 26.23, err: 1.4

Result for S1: 0.6 angstrom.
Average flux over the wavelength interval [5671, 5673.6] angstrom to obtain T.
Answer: 22.3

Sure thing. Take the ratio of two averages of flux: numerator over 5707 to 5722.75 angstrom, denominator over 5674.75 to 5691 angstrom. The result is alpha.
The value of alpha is 1.1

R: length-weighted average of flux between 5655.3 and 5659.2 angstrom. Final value 23.5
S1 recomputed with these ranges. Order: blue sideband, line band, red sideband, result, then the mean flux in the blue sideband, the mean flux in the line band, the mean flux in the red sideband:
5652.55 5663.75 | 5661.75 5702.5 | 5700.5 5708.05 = 0.43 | 23.7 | 23.6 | 24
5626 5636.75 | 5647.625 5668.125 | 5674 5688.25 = -0.50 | 23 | 23.9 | 23.7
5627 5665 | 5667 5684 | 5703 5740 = 0.31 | 23.5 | 23.8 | 25.3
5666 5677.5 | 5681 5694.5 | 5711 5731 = 0.68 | 24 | 23.2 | 25.2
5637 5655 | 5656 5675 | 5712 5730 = 0.35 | 23.8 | 23.7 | 25.2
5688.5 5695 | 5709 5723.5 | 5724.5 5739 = -0.36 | 23.6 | 25.3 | 25.3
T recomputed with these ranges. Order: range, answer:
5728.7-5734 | 26.3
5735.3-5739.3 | 25.7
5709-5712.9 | 24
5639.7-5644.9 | 22.9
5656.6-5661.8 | 23.6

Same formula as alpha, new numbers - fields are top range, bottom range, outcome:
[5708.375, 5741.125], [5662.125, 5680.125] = 1.06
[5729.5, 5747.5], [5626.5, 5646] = 1.13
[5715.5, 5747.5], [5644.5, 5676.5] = 1.09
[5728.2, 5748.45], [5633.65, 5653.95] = 1.11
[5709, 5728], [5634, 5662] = 1.05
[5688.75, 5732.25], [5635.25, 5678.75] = 1.03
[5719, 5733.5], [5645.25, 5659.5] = 1.07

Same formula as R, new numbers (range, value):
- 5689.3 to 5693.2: 23.3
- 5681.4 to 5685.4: 23.5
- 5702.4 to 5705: 23.2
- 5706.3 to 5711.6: 25.4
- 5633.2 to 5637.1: 24.1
